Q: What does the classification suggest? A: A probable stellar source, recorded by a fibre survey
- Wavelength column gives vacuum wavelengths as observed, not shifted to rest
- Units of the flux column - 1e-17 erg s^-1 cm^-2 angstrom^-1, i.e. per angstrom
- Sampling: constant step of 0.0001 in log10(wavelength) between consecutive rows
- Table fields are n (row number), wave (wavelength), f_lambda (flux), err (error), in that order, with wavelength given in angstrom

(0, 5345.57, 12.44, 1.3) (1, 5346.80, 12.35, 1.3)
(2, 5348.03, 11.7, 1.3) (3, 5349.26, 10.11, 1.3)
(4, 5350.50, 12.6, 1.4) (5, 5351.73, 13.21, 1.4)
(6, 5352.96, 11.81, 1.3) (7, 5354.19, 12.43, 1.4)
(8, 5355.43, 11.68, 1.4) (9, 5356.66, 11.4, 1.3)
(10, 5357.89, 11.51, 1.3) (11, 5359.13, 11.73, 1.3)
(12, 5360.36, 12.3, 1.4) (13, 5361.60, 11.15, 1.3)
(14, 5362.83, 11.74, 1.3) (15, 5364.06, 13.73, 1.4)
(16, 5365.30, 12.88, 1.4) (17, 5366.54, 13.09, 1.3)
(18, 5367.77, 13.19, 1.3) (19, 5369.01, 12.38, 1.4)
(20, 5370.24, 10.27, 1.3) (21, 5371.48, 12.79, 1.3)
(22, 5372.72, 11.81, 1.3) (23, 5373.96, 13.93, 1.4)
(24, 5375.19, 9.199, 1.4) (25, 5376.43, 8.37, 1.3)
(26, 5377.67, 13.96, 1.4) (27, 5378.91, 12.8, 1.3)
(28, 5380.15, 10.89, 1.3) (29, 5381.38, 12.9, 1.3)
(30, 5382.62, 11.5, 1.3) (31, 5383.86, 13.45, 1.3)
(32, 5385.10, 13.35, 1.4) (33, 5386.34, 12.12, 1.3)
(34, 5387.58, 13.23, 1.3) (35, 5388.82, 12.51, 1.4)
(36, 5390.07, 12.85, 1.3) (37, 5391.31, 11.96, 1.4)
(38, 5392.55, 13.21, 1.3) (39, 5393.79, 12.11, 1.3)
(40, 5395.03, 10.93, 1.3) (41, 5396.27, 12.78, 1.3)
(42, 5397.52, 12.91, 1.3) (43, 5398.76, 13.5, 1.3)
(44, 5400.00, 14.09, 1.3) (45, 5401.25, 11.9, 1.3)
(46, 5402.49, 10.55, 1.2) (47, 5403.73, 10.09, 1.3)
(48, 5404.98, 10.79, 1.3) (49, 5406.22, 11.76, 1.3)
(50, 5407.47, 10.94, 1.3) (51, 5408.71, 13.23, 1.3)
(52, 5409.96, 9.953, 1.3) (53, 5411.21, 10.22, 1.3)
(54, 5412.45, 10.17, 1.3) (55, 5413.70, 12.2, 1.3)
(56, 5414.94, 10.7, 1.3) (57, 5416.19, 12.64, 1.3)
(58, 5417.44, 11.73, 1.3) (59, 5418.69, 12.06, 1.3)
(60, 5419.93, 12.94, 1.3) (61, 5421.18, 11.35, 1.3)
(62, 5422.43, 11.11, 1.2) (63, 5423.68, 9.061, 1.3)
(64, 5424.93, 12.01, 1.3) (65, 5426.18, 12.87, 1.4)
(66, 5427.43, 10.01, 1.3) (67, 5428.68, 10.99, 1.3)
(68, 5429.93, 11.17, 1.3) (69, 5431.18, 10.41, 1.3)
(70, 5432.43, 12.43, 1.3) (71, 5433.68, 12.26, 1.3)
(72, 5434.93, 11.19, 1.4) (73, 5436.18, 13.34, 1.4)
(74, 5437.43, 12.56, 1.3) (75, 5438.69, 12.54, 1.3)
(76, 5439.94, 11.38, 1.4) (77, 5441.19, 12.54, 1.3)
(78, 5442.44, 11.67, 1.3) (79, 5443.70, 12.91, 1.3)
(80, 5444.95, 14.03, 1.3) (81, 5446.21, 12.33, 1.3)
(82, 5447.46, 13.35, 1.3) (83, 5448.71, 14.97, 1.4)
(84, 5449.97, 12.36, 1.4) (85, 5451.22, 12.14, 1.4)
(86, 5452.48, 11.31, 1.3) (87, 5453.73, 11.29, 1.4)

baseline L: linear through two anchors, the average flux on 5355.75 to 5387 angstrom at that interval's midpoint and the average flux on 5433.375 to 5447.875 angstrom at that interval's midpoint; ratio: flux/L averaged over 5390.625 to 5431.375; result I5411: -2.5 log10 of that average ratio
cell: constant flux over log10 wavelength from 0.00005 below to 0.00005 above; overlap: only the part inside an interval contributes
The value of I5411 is 0.066 mag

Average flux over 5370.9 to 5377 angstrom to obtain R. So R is 11.2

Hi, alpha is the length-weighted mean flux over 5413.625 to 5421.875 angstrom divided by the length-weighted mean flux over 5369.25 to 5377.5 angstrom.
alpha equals 1.06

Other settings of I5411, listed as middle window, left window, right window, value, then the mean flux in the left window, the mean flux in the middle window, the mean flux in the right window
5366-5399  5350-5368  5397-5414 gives -0.03 mag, 12.3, 12.3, 11.6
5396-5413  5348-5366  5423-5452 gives 0.04 mag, 12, 11.6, 12.1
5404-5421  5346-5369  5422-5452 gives 0.06 mag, 12.2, 11.5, 12.1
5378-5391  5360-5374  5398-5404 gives -0.03 mag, 12.4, 12.6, 12.2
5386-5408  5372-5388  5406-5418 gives -0.04 mag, 12.1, 12.1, 11.3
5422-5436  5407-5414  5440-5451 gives 0.07 mag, 11.1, 11.3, 12.9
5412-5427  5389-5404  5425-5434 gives 0.01 mag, 12.3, 11.6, 11.5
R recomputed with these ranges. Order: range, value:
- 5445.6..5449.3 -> 13.6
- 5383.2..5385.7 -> 13.4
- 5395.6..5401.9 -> 13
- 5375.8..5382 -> 11.8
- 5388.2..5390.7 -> 12.6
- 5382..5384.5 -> 12.5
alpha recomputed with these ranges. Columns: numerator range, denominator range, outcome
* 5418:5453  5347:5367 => 1.00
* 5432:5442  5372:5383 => 1.05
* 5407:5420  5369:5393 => 0.94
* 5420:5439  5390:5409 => 0.96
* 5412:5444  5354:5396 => 0.96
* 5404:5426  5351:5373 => 0.93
